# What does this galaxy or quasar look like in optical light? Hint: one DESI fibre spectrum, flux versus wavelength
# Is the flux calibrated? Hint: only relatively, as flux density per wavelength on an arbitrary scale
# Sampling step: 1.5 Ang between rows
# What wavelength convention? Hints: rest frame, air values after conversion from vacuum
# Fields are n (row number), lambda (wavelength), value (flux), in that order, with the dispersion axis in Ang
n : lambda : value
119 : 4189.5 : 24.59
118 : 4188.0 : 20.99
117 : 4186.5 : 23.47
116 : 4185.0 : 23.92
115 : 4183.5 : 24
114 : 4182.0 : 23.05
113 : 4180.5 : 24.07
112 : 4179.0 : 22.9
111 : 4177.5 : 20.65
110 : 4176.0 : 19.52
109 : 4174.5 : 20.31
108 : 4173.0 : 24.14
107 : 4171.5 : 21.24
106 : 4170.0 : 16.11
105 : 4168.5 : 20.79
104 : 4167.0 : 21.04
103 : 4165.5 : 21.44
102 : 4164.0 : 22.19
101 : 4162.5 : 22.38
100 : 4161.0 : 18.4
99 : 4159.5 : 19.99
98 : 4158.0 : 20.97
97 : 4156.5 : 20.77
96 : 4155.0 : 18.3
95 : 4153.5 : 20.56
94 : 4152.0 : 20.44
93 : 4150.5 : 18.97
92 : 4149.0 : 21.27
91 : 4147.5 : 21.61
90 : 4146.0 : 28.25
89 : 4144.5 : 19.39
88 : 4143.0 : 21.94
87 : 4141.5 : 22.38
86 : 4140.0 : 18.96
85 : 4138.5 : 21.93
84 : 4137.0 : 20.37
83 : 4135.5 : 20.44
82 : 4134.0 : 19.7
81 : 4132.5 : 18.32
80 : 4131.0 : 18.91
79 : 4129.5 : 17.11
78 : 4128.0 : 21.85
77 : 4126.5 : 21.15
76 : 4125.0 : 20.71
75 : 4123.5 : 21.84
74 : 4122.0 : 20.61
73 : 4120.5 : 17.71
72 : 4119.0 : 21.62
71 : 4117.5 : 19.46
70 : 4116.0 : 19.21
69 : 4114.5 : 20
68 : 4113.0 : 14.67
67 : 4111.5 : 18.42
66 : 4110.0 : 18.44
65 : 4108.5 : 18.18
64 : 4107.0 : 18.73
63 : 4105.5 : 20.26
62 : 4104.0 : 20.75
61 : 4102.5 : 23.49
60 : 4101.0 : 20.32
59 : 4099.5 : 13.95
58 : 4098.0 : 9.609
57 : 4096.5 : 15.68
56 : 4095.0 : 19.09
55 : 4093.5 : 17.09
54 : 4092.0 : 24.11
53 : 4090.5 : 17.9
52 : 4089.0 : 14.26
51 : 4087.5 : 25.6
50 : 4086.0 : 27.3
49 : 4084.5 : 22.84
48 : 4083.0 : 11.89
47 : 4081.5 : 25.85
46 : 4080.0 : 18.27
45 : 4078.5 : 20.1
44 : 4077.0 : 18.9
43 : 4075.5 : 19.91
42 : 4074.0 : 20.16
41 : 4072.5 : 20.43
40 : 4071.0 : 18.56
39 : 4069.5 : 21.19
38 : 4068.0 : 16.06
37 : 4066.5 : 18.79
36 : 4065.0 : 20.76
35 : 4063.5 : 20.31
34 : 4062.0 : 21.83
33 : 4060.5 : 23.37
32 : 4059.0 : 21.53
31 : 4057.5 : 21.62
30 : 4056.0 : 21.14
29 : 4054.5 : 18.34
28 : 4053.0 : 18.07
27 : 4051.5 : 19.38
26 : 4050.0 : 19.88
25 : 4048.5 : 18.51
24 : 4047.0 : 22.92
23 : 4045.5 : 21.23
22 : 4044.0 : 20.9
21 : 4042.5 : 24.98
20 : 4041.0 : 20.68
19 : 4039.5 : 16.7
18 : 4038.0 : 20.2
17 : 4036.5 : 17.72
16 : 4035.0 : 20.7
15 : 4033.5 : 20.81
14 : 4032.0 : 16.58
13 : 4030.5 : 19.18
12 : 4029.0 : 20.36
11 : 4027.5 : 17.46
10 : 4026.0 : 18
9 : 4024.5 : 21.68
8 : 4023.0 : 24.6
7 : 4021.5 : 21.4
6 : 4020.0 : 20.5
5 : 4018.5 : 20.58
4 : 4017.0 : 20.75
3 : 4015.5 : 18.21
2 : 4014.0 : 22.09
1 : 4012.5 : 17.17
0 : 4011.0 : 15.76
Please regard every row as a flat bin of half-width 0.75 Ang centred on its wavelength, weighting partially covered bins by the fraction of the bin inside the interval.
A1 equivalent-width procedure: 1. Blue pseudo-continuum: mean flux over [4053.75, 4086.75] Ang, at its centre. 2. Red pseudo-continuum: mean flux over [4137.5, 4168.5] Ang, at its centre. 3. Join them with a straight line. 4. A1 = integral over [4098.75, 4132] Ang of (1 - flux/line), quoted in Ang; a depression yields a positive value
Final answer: 2.15 Ang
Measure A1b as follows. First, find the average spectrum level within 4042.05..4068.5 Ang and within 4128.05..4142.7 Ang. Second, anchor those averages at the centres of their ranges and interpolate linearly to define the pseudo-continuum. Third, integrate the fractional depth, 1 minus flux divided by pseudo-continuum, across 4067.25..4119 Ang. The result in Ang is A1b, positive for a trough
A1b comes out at 2.8 Ang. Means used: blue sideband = 20.5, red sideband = 20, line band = 19.2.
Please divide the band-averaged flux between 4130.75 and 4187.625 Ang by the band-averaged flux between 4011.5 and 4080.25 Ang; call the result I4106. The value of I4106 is 1.1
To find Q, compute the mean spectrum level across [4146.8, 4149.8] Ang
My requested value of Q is 21.4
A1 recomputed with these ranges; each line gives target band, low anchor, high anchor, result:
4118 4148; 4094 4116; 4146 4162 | -1.94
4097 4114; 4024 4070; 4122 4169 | 2.12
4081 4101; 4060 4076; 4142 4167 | 1.48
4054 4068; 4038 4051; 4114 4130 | -0.05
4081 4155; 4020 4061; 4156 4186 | 4.01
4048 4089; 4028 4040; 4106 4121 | -3.04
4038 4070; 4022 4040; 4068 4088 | -0.49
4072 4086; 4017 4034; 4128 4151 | 0.13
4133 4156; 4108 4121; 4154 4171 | -1.52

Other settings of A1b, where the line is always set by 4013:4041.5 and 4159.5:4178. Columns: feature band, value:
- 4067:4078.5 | 0.4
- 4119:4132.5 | 0.3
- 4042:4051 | -0.6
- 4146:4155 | -0.2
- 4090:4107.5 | 1.6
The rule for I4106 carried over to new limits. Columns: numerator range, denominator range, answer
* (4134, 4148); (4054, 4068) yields 1.05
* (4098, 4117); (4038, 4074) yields 0.91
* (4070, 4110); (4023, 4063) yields 0.96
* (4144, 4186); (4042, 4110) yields 1.08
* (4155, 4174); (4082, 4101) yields 1.12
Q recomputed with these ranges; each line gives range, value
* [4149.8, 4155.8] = 19.6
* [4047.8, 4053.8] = 19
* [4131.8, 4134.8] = 19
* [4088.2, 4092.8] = 18.8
